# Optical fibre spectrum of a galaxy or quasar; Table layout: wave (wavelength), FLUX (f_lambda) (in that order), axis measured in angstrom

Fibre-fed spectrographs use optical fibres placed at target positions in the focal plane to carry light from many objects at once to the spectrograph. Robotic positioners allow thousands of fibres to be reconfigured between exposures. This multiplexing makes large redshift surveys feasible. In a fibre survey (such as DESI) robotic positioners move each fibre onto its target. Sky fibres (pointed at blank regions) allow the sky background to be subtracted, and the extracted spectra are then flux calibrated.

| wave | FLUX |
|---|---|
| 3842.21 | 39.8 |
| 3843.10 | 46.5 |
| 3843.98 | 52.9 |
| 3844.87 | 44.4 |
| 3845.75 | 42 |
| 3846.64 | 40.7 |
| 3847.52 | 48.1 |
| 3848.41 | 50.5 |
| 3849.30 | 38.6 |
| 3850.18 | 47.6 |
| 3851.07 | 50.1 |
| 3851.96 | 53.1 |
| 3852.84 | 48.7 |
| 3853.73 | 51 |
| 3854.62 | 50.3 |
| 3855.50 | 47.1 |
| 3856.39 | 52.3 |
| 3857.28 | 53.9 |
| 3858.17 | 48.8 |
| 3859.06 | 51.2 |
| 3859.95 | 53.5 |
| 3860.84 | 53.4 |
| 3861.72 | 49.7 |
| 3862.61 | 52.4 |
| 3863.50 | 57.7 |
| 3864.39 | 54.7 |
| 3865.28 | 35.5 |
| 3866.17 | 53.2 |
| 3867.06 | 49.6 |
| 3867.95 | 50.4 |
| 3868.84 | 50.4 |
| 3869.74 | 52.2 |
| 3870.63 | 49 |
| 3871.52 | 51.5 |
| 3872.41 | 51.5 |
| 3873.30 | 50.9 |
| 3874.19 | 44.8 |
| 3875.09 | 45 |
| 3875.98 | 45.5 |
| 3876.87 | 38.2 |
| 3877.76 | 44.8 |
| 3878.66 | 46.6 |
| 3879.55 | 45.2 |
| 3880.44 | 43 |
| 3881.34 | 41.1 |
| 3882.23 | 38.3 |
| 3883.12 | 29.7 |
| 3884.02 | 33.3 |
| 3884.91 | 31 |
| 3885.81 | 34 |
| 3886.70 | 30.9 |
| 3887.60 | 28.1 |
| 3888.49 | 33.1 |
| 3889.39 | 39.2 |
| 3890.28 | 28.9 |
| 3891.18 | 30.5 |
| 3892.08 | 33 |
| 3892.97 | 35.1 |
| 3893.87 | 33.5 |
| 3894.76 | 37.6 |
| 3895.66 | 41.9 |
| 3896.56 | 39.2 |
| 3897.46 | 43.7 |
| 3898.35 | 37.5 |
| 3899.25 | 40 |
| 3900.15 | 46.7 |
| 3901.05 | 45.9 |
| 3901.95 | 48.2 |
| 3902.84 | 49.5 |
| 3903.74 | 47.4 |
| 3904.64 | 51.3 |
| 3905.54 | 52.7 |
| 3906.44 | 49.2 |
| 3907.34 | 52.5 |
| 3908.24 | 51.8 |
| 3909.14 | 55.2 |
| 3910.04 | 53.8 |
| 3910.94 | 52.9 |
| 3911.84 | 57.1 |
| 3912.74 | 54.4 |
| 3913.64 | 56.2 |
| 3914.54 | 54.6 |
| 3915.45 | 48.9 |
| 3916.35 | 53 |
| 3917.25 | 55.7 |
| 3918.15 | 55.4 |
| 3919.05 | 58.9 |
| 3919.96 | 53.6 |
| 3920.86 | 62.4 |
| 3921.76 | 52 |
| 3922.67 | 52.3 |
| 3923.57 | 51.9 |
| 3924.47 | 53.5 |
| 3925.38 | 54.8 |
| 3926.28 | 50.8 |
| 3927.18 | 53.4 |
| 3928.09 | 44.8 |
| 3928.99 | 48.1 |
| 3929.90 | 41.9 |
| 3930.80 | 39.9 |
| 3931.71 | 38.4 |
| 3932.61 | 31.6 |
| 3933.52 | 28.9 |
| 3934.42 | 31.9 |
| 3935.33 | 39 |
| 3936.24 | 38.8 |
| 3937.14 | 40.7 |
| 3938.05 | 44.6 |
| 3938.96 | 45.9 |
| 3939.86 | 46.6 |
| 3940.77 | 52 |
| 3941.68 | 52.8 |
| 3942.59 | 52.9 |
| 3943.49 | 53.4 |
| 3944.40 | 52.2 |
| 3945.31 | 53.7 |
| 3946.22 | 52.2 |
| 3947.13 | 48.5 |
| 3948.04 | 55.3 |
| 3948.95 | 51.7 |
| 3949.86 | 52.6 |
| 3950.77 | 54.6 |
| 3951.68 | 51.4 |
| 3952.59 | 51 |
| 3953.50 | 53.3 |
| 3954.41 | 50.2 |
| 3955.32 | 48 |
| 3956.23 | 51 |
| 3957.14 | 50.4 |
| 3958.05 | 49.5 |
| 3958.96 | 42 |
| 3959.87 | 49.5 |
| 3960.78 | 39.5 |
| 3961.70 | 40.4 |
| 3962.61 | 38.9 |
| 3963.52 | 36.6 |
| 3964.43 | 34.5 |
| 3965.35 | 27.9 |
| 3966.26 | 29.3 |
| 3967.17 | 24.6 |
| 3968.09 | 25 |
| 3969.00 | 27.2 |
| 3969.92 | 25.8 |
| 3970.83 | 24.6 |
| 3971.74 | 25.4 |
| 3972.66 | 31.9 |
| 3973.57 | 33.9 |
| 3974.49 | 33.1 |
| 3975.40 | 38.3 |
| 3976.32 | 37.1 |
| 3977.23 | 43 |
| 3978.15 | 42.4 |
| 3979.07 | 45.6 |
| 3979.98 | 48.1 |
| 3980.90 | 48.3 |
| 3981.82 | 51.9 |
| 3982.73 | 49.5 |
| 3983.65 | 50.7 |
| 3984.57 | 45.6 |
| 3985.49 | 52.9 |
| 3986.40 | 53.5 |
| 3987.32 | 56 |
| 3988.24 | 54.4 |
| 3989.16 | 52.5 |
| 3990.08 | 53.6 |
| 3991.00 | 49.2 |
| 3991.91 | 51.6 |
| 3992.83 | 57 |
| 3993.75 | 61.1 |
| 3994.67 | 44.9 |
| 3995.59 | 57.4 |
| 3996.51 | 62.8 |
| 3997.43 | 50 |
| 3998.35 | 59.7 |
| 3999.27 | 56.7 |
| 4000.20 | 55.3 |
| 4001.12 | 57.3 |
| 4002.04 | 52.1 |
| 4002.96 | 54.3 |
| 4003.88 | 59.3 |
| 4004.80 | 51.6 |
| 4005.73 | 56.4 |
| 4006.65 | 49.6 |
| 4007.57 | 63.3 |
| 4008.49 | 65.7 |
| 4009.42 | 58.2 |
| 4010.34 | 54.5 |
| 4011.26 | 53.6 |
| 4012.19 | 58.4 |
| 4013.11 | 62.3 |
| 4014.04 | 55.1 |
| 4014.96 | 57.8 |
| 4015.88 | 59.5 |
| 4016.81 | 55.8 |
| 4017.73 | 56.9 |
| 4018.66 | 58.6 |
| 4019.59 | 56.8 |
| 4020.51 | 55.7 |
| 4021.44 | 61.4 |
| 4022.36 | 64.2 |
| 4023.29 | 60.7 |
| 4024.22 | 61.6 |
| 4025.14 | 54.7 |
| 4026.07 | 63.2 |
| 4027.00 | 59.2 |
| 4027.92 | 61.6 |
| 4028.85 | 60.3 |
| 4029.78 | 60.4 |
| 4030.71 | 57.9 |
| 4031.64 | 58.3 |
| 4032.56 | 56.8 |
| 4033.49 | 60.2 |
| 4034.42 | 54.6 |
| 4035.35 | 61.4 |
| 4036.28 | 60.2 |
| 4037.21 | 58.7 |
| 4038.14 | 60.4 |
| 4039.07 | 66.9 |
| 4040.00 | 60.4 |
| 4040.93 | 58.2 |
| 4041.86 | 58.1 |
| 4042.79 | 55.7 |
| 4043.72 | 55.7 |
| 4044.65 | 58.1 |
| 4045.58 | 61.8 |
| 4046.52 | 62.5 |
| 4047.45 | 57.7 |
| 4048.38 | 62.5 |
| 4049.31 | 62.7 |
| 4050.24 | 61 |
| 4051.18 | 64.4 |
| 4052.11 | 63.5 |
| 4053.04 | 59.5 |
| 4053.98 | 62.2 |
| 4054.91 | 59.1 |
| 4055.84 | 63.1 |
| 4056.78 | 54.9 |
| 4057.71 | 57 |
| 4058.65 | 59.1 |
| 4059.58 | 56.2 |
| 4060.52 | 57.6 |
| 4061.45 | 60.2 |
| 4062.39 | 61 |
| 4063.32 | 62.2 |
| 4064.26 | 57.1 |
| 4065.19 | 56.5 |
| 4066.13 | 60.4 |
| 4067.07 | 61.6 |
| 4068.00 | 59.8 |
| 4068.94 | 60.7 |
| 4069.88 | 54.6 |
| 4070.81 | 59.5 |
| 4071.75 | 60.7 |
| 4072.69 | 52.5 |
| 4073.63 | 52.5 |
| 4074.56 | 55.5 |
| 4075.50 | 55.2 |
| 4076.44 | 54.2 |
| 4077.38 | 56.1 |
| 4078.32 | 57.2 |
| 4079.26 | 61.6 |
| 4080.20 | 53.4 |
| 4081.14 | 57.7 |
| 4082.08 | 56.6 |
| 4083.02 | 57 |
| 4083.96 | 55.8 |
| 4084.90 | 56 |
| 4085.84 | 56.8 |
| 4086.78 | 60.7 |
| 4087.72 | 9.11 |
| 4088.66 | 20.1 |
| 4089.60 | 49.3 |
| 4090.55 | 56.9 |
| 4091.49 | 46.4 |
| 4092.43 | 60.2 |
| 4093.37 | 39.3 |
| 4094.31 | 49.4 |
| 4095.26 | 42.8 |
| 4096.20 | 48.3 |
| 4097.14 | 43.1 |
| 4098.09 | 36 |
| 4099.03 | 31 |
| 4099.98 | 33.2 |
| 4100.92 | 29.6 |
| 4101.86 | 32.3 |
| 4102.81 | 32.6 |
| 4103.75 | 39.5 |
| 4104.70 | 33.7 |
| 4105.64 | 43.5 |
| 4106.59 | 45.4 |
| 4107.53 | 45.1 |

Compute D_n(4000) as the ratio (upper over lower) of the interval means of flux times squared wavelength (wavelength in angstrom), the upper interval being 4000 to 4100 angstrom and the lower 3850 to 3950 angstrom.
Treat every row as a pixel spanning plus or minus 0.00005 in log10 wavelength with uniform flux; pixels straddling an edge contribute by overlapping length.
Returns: 1.3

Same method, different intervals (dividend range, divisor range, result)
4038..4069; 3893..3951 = 1.32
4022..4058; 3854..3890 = 1.45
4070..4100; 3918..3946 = 1.13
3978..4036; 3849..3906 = 1.35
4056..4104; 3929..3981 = 1.29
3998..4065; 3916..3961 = 1.26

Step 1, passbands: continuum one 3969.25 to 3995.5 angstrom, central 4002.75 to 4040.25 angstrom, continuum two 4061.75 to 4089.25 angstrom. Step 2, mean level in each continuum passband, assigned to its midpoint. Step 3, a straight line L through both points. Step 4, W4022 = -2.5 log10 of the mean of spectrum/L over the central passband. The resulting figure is -0.19 mag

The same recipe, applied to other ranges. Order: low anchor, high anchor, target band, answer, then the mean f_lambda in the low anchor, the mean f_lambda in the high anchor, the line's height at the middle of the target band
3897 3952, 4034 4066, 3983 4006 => 0.02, 49.2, 59.7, 55.1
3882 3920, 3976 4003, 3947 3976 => 0.22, 44.2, 51.9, 49.4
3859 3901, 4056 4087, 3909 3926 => -0.20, 42.6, 57.5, 45.5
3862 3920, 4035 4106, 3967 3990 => 0.20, 45.4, 53.5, 49.4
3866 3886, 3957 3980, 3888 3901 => 0.14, 44.3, 35.9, 42.6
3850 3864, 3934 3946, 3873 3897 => 0.30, 51.4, 46.6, 49.8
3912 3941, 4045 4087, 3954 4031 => 0.07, 48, 58.6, 53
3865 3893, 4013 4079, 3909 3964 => -0.04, 41.2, 59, 47.3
